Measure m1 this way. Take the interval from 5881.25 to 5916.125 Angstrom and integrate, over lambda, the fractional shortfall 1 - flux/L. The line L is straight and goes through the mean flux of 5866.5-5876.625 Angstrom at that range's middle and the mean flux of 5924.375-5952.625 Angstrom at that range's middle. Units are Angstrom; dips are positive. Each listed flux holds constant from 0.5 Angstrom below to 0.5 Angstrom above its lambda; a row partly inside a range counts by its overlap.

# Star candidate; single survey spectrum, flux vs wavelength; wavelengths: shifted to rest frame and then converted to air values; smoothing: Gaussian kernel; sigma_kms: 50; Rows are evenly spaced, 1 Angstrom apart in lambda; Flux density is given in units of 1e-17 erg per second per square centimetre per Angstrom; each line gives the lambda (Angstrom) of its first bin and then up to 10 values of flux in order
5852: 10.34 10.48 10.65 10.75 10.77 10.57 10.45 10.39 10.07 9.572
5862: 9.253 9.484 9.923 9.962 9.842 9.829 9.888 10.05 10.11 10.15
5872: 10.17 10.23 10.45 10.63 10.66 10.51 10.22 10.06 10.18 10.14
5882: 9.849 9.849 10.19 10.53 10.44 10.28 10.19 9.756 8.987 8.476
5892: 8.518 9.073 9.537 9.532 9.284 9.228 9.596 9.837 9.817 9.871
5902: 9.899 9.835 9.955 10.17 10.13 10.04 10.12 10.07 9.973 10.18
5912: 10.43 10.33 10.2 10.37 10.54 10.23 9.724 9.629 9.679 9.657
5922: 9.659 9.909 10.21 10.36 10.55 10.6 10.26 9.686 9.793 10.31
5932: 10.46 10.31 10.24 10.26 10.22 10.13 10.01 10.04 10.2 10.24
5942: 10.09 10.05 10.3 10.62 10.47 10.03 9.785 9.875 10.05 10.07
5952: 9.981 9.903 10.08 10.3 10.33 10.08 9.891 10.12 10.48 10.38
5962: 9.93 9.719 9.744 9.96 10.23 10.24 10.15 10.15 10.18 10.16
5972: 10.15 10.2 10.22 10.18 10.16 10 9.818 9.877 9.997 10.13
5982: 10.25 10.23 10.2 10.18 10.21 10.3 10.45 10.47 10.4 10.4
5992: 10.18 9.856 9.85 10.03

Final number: 1.2 Angstrom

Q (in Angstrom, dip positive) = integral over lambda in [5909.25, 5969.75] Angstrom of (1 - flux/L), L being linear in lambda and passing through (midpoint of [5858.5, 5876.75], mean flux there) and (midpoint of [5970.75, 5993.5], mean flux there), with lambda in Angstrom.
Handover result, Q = 0.0 Angstrom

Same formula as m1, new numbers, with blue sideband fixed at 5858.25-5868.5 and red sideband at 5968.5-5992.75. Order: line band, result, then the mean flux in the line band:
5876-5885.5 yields -0.30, 10.2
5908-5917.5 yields -0.26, 10.3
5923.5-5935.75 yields -0.27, 10.3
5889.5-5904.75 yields 0.76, 9.44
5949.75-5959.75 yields 0.02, 10.1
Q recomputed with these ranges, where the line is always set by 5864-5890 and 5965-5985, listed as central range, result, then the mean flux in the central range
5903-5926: 0.1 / 10.1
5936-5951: 0.0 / 10.1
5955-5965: 0.1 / 10.1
